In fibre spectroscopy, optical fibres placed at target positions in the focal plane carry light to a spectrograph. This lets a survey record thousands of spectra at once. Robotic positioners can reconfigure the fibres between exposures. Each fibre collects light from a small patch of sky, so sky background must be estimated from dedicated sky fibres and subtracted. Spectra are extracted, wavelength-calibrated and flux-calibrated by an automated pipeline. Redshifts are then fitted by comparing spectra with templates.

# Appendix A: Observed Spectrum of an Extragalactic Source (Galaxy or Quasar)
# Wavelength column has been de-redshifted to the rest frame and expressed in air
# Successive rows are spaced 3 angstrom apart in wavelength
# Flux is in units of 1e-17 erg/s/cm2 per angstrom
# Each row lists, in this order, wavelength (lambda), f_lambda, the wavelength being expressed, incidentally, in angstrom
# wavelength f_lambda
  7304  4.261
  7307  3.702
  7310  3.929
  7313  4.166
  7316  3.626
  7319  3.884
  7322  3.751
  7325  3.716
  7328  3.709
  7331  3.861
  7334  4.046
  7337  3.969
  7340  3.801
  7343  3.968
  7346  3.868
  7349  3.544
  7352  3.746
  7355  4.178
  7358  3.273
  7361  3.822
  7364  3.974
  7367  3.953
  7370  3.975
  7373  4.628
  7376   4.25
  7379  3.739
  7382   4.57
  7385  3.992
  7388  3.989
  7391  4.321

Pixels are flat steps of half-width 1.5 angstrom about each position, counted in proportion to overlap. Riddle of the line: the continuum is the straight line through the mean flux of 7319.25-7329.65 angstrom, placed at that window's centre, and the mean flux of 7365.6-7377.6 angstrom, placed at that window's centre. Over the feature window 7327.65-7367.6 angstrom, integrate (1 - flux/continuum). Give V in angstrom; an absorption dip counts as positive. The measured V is 1.3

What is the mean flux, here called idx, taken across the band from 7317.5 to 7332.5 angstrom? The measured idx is 3.78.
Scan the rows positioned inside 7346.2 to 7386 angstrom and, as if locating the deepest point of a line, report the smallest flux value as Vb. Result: 3.273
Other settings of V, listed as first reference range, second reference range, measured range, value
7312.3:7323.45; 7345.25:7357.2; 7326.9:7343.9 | -0.35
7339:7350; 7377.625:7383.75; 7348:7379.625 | 0.54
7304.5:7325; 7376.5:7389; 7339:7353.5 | 0.65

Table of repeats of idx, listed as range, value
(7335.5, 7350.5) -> 3.83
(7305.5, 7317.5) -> 3.86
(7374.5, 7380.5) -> 3.99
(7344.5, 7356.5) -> 3.83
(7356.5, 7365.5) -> 3.69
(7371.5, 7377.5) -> 4.44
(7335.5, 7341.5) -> 3.89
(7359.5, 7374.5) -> 4.07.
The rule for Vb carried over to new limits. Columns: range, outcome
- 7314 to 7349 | 3.544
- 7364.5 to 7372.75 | 3.953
